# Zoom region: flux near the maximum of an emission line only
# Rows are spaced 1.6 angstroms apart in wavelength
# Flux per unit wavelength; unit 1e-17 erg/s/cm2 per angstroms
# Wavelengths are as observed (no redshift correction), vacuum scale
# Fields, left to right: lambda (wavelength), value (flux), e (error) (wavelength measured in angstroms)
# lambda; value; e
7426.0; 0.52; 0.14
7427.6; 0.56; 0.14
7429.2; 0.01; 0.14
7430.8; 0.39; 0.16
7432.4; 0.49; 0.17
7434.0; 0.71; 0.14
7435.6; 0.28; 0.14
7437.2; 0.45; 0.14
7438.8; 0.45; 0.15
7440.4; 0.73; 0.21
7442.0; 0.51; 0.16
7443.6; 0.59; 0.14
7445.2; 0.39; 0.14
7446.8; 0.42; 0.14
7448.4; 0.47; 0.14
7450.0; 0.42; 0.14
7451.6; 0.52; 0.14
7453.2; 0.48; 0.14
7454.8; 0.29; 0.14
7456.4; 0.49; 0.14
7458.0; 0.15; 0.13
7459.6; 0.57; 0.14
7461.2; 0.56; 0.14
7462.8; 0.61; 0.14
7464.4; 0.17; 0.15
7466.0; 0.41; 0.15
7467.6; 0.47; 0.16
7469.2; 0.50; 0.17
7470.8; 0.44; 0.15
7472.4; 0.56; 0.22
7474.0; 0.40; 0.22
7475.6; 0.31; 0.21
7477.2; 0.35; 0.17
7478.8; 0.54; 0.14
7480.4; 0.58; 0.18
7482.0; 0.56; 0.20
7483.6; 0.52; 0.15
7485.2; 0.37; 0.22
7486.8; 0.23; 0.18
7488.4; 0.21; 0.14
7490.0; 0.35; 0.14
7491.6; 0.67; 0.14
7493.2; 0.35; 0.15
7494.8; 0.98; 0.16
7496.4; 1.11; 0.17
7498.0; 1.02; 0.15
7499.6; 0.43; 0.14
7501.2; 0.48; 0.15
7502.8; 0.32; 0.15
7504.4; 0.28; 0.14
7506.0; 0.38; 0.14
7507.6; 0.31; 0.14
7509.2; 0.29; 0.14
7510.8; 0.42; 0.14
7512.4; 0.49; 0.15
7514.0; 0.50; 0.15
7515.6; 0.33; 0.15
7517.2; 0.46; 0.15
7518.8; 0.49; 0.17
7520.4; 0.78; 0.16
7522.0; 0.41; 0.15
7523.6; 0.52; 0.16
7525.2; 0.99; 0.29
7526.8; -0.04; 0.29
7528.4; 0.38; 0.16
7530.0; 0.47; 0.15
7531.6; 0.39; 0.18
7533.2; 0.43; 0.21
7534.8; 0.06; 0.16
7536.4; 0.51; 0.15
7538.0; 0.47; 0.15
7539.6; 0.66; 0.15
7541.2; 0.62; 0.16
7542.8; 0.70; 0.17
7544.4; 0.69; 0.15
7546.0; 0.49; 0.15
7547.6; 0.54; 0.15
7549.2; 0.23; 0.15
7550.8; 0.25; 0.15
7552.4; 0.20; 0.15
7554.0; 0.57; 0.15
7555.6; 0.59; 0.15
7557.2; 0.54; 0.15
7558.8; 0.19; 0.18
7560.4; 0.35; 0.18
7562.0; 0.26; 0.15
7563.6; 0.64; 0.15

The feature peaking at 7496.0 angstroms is Hgamma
